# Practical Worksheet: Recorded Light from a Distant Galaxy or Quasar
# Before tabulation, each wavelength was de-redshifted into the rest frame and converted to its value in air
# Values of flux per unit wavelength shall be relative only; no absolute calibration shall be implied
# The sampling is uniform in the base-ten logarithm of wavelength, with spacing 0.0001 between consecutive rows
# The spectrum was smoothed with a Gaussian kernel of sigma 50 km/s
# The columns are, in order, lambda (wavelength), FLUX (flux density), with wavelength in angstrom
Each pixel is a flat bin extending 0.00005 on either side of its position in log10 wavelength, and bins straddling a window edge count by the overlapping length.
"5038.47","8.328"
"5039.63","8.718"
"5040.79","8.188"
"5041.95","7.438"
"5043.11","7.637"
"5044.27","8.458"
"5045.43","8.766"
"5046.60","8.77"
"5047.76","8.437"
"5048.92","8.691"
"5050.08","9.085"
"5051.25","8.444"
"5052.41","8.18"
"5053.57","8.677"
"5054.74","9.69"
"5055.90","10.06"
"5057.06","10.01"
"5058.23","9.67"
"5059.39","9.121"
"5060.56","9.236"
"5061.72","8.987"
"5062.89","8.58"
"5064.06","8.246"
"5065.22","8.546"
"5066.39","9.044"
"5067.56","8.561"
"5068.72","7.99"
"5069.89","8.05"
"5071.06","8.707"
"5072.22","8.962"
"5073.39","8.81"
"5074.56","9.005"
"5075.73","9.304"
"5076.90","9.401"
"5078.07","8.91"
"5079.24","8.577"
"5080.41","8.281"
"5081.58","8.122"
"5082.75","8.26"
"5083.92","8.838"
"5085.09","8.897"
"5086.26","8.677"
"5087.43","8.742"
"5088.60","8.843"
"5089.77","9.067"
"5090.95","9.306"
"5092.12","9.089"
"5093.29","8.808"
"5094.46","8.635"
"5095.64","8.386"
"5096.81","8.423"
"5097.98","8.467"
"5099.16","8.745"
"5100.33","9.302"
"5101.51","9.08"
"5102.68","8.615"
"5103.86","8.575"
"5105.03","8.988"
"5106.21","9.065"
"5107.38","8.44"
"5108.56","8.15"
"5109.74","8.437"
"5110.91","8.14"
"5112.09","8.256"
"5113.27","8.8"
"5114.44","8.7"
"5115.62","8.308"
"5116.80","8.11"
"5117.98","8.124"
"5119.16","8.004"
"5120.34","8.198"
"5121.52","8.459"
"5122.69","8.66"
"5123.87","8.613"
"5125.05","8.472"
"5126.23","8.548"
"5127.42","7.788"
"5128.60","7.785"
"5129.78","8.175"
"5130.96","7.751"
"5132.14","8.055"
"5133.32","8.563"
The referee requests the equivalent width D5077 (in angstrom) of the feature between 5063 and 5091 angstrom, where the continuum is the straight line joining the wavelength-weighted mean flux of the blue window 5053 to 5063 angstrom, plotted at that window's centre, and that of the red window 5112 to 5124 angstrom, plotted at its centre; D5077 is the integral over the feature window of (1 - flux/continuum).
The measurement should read 1.1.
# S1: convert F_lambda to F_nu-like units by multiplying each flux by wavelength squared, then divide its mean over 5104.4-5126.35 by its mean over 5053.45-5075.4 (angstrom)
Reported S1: 1.0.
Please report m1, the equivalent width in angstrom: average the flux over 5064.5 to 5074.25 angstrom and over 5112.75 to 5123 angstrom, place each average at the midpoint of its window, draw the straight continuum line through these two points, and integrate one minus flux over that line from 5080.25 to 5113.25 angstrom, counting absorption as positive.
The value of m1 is -0.8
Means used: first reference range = 8.6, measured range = 8.67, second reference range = 8.37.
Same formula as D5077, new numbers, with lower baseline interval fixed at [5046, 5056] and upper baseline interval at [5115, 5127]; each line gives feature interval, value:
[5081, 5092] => -0.2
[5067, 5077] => 0.0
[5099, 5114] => -0.4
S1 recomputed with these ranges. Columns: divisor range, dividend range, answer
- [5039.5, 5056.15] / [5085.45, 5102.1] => 1.05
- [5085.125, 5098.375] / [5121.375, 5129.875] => 0.96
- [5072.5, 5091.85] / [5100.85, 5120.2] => 0.97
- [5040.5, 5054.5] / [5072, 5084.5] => 1.05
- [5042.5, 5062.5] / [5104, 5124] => 0.97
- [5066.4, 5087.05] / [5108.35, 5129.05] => 0.97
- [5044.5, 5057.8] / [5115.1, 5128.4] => 0.95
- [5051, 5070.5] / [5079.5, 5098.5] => 0.99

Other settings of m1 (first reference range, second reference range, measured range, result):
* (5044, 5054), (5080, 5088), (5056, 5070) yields -0.5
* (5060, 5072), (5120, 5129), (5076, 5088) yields -0.2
